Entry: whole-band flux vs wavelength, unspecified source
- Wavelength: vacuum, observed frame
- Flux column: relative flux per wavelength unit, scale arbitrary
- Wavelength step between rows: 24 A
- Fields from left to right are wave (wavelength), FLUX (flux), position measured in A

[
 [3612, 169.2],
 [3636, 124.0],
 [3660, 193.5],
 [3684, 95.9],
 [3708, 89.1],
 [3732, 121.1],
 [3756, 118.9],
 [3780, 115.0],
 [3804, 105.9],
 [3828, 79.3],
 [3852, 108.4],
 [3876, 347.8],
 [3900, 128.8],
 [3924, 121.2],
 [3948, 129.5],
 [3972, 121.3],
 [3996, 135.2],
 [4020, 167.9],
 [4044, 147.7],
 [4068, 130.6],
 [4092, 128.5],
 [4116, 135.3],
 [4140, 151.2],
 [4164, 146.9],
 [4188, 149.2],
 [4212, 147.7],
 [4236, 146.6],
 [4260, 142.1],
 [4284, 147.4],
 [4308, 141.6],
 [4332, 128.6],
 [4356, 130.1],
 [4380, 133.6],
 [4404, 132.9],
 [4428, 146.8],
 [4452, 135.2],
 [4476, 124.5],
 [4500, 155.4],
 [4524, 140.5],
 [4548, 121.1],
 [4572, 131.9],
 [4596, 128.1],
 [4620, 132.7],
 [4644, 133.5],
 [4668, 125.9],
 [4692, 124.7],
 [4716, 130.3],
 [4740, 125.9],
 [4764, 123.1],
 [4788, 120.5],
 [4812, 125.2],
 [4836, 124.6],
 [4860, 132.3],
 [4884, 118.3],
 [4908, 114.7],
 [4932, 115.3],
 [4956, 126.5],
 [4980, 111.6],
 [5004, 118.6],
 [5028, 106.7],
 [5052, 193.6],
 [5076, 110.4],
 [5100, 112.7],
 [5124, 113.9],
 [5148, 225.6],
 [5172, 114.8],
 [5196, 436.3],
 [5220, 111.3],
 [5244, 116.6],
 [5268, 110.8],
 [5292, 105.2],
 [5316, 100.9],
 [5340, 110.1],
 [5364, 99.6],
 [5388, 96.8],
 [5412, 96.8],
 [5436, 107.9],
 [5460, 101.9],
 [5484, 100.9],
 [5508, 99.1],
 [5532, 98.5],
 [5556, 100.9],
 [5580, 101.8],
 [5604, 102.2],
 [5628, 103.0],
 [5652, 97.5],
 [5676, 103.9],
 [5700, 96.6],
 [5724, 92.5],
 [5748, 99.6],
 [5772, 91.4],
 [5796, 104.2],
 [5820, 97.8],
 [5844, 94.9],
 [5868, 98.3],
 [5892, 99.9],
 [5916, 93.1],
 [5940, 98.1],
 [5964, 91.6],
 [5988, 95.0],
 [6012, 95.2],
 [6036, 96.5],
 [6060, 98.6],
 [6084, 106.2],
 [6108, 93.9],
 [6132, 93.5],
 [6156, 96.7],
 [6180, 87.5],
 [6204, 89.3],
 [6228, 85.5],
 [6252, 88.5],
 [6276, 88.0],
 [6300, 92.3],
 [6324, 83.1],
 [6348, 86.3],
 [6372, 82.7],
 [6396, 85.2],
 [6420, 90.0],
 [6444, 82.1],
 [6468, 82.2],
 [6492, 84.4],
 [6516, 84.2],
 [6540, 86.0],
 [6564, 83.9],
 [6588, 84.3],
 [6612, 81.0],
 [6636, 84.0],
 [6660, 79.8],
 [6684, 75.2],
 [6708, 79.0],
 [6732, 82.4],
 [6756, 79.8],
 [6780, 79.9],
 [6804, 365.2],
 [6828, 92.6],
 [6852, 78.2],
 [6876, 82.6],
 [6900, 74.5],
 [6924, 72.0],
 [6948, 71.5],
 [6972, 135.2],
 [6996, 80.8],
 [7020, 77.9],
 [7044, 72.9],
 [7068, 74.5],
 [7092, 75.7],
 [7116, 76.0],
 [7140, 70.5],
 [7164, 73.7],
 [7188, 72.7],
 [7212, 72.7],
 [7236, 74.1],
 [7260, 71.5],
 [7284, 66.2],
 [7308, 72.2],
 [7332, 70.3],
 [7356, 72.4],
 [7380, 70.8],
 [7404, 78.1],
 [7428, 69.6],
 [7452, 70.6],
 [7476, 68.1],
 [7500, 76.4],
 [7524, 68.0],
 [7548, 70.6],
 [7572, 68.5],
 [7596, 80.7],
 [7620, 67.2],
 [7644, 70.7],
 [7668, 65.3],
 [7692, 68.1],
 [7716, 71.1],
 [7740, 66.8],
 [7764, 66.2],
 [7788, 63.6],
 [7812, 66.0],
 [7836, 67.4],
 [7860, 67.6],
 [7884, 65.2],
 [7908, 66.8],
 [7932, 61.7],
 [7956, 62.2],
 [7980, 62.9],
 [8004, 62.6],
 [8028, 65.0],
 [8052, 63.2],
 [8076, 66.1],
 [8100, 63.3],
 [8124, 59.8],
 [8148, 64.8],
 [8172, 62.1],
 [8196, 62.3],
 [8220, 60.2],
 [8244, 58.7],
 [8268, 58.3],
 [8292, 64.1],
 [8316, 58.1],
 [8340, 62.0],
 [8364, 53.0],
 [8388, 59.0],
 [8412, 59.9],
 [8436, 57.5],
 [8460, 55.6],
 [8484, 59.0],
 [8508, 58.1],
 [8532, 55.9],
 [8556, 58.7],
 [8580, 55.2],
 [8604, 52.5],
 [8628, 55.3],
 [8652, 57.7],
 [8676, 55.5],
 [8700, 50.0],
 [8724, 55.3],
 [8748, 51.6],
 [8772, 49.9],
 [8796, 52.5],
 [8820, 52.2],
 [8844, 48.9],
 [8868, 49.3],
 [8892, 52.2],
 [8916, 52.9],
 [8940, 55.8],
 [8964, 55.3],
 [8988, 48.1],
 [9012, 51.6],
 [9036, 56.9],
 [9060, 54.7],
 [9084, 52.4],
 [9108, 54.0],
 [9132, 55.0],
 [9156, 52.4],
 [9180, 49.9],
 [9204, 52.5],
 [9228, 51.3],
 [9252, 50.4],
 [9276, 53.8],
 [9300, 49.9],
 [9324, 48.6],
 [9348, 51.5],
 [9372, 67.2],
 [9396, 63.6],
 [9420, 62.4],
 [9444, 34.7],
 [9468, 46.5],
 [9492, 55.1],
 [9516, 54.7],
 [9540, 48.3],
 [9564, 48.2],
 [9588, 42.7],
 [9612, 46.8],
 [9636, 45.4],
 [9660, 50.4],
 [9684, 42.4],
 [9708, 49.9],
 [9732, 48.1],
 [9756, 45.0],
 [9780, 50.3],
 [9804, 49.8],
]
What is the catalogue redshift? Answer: 0.037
